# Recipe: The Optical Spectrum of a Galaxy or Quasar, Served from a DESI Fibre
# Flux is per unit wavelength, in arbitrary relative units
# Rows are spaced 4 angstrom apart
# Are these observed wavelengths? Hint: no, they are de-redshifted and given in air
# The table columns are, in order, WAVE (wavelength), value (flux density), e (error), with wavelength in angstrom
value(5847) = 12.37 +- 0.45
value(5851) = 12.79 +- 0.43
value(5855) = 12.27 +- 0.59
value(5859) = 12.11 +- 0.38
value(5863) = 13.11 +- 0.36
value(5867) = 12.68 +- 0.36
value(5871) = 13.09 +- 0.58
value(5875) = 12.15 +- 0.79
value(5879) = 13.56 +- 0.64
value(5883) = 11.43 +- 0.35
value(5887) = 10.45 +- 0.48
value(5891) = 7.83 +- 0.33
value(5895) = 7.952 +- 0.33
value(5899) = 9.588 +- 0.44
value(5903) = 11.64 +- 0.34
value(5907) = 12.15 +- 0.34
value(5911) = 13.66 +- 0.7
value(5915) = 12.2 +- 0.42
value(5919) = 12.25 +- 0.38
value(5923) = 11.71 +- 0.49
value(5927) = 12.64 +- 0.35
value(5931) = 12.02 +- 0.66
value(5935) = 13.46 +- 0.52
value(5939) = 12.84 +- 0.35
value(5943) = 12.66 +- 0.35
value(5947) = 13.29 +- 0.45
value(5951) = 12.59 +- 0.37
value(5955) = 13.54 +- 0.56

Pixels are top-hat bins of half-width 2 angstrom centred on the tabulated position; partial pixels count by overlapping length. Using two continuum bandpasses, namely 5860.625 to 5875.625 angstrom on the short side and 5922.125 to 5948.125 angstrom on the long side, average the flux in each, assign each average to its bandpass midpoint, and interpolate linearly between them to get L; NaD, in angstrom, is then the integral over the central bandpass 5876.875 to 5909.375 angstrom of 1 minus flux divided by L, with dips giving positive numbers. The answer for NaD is 5.4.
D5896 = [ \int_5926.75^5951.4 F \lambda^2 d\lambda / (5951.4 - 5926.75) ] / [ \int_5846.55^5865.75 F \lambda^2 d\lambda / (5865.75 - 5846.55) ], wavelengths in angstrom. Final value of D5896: 1.05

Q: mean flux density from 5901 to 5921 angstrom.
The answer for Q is 12.4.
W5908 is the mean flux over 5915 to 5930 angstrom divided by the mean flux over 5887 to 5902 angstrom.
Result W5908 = 1.36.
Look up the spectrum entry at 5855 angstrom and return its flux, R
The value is 12.27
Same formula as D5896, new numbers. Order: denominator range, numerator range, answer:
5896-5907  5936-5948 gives 1.23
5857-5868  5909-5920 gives 1.03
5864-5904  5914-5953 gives 1.16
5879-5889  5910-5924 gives 1.10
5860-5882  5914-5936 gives 0.98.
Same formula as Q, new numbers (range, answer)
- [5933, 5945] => 13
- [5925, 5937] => 12.7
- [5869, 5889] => 12.1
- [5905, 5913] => 12.9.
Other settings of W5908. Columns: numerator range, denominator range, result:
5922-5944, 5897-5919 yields 1.06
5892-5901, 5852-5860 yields 0.71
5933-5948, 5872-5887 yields 1.07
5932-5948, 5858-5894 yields 1.11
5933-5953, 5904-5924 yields 1.05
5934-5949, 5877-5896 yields 1.26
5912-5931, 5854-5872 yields 0.97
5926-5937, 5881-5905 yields 1.30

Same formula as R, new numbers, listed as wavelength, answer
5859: 12.11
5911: 13.66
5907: 12.15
